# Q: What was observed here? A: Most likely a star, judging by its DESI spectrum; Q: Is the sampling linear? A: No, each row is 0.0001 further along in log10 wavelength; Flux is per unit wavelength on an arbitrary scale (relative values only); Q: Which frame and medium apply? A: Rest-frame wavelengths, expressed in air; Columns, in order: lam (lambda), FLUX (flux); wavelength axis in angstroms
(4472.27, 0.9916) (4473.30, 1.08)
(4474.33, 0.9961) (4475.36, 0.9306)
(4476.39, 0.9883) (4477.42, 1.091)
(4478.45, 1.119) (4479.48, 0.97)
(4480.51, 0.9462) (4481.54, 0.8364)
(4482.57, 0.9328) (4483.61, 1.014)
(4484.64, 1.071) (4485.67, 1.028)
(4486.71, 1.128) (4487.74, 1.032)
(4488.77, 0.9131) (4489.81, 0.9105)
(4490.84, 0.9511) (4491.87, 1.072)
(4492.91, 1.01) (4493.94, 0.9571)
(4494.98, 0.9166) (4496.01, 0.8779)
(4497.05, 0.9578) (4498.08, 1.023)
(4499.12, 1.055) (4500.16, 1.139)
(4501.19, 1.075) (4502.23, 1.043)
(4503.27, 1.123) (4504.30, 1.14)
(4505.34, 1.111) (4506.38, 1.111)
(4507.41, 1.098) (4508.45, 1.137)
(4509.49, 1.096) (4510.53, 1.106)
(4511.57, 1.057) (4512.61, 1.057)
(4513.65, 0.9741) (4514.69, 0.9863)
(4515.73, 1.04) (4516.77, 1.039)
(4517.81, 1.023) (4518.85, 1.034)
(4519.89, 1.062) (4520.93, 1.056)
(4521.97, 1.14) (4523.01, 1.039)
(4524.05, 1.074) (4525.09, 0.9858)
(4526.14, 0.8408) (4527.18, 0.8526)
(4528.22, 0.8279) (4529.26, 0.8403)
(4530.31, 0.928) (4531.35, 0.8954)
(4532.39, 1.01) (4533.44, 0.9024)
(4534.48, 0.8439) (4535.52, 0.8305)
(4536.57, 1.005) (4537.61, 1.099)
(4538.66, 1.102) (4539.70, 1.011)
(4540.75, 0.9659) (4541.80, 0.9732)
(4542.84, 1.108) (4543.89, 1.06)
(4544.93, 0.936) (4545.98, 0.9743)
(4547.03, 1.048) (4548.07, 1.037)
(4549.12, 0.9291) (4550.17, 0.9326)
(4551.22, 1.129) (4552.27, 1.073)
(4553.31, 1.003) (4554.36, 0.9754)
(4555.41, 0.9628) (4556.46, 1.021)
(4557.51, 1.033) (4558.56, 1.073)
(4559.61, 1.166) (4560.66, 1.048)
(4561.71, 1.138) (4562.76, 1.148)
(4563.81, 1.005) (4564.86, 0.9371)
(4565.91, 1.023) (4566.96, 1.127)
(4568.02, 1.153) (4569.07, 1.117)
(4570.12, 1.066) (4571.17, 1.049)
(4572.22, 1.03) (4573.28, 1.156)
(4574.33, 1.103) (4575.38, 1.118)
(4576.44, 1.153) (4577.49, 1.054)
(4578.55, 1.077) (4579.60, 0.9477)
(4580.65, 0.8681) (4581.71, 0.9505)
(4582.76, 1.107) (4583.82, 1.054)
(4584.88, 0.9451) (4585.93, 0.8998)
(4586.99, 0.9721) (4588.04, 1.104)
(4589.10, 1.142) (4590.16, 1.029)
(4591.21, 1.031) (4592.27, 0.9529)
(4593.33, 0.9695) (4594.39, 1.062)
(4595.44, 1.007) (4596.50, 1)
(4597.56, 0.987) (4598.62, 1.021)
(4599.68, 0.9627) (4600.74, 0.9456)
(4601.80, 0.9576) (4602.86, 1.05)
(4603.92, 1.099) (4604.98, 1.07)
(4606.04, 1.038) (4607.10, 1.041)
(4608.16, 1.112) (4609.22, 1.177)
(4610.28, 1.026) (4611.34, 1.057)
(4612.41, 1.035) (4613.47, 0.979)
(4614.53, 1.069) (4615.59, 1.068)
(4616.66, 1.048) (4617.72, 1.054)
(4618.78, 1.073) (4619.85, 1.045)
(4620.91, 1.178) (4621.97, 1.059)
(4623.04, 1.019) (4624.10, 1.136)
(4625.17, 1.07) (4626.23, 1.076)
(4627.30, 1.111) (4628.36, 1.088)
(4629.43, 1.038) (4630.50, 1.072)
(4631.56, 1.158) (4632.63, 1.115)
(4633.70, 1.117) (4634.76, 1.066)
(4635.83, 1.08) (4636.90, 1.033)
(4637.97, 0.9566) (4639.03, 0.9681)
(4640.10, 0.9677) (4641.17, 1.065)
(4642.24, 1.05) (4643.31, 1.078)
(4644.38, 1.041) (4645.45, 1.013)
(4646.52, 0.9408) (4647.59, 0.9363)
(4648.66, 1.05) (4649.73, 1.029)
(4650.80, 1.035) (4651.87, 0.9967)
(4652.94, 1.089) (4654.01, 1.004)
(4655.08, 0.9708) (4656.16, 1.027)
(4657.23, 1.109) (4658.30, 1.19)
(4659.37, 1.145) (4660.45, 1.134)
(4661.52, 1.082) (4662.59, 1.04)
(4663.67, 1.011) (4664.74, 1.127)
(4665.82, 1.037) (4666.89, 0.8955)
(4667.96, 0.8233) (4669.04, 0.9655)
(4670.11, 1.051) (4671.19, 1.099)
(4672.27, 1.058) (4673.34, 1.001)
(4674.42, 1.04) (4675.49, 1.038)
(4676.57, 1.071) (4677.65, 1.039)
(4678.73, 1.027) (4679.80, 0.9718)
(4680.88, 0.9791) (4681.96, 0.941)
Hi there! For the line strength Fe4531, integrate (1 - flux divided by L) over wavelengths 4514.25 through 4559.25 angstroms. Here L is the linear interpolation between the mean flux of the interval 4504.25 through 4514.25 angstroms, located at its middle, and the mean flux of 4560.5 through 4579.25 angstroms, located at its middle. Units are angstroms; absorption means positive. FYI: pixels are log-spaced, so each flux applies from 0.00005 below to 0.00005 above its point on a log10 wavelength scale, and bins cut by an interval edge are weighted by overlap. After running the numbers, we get 3.7 angstroms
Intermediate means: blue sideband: 1.08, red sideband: 1.08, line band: 0.994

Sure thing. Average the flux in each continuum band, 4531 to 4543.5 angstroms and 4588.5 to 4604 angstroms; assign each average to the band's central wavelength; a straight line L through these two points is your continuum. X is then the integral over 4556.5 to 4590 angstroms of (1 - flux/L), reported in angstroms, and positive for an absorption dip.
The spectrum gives -1.89 angstroms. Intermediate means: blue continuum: 0.981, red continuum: 1.01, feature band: 1.06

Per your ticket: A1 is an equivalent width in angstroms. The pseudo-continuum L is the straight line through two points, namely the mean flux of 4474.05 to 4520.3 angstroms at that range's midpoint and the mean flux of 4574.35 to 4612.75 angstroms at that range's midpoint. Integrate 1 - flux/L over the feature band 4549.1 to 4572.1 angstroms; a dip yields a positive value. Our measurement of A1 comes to -0.55 angstroms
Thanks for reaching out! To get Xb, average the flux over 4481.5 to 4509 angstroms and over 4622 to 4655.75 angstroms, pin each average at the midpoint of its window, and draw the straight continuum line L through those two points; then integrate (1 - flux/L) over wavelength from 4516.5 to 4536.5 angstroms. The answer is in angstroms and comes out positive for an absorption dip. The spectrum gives 1.4 angstroms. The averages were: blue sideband 1.03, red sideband 1.04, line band 0.959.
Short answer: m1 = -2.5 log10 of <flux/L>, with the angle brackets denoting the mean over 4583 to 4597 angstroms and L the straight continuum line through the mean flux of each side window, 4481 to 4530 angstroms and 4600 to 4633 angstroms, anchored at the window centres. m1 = 0.04 mag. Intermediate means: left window 1.02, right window 1.07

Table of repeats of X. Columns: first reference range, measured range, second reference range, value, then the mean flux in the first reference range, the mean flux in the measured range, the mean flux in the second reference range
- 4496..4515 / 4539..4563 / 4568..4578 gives 1.2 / 1.07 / 1.03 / 1.1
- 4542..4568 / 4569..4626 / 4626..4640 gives 0.5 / 1.04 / 1.04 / 1.06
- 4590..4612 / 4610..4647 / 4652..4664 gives -0.3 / 1.03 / 1.06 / 1.07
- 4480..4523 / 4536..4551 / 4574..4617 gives 0.2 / 1.03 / 1.01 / 1.03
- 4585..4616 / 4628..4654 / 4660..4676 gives -0.3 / 1.03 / 1.04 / 1.03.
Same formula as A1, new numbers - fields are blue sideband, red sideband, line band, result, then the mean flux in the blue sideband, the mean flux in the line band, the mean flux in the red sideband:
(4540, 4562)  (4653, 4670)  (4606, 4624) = -0.6 angstroms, 1.03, 1.07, 1.04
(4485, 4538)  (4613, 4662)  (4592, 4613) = 0.3 angstroms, 1.01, 1.03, 1.06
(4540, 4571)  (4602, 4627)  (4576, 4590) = 0.4 angstroms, 1.04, 1.02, 1.07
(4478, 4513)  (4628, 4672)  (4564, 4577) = -0.6 angstroms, 1.03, 1.08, 1.04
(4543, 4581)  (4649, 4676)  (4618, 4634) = -0.7 angstroms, 1.05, 1.09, 1.04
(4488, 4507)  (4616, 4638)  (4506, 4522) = -0.5 angstroms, 1.02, 1.06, 1.08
